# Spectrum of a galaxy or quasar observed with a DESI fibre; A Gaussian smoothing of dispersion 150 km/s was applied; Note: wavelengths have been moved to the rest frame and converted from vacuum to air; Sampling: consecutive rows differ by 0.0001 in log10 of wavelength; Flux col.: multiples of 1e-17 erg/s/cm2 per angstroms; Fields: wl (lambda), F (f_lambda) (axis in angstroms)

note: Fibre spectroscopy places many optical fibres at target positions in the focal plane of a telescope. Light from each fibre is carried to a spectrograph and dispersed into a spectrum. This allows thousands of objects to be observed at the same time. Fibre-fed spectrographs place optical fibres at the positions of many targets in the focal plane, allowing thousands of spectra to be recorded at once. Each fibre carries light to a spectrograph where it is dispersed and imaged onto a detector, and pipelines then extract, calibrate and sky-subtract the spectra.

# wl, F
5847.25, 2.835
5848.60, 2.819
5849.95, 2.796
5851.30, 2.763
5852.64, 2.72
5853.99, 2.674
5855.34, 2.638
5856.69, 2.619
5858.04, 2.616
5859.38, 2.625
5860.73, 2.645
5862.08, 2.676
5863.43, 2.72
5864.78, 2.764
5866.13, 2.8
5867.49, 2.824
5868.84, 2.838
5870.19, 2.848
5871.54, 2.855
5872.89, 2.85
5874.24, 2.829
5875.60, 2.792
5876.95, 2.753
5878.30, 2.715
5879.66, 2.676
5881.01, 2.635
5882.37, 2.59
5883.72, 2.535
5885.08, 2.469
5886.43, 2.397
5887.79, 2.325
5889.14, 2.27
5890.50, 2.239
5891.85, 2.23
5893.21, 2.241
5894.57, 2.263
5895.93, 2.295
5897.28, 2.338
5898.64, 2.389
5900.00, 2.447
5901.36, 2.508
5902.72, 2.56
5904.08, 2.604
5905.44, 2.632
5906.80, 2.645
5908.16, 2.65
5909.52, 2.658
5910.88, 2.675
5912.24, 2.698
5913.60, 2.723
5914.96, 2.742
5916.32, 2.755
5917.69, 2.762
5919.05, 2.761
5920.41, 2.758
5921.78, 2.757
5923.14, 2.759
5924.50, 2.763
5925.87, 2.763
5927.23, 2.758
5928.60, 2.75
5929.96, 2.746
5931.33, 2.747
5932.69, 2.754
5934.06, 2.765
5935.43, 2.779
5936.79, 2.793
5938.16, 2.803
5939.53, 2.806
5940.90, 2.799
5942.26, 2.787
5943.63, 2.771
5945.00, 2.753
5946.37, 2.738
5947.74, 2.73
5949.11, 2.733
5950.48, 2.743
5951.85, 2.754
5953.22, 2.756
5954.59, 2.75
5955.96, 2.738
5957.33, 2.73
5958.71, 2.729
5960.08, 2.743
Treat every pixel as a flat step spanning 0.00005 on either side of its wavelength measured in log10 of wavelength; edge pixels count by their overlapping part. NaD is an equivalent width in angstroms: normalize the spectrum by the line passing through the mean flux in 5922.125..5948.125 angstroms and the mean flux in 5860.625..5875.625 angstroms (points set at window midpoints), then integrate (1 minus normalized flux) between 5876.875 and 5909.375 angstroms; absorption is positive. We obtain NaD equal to 3.6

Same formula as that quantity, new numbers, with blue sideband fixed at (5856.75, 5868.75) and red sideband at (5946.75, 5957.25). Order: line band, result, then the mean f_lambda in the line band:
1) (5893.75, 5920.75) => 1.4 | 2.59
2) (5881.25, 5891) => 1.1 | 2.42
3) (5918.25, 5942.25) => -0.3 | 2.77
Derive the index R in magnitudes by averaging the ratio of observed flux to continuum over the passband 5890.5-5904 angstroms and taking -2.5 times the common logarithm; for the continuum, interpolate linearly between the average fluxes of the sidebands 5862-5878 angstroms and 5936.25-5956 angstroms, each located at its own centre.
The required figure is 0.18 mag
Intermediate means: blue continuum 2.8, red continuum 2.76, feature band 2.37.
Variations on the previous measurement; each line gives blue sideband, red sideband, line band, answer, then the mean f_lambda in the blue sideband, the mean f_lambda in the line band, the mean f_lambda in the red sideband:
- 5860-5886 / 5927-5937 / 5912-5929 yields 0.001 mag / 2.72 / 2.75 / 2.76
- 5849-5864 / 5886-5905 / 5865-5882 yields -0.095 mag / 2.68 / 2.78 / 2.37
